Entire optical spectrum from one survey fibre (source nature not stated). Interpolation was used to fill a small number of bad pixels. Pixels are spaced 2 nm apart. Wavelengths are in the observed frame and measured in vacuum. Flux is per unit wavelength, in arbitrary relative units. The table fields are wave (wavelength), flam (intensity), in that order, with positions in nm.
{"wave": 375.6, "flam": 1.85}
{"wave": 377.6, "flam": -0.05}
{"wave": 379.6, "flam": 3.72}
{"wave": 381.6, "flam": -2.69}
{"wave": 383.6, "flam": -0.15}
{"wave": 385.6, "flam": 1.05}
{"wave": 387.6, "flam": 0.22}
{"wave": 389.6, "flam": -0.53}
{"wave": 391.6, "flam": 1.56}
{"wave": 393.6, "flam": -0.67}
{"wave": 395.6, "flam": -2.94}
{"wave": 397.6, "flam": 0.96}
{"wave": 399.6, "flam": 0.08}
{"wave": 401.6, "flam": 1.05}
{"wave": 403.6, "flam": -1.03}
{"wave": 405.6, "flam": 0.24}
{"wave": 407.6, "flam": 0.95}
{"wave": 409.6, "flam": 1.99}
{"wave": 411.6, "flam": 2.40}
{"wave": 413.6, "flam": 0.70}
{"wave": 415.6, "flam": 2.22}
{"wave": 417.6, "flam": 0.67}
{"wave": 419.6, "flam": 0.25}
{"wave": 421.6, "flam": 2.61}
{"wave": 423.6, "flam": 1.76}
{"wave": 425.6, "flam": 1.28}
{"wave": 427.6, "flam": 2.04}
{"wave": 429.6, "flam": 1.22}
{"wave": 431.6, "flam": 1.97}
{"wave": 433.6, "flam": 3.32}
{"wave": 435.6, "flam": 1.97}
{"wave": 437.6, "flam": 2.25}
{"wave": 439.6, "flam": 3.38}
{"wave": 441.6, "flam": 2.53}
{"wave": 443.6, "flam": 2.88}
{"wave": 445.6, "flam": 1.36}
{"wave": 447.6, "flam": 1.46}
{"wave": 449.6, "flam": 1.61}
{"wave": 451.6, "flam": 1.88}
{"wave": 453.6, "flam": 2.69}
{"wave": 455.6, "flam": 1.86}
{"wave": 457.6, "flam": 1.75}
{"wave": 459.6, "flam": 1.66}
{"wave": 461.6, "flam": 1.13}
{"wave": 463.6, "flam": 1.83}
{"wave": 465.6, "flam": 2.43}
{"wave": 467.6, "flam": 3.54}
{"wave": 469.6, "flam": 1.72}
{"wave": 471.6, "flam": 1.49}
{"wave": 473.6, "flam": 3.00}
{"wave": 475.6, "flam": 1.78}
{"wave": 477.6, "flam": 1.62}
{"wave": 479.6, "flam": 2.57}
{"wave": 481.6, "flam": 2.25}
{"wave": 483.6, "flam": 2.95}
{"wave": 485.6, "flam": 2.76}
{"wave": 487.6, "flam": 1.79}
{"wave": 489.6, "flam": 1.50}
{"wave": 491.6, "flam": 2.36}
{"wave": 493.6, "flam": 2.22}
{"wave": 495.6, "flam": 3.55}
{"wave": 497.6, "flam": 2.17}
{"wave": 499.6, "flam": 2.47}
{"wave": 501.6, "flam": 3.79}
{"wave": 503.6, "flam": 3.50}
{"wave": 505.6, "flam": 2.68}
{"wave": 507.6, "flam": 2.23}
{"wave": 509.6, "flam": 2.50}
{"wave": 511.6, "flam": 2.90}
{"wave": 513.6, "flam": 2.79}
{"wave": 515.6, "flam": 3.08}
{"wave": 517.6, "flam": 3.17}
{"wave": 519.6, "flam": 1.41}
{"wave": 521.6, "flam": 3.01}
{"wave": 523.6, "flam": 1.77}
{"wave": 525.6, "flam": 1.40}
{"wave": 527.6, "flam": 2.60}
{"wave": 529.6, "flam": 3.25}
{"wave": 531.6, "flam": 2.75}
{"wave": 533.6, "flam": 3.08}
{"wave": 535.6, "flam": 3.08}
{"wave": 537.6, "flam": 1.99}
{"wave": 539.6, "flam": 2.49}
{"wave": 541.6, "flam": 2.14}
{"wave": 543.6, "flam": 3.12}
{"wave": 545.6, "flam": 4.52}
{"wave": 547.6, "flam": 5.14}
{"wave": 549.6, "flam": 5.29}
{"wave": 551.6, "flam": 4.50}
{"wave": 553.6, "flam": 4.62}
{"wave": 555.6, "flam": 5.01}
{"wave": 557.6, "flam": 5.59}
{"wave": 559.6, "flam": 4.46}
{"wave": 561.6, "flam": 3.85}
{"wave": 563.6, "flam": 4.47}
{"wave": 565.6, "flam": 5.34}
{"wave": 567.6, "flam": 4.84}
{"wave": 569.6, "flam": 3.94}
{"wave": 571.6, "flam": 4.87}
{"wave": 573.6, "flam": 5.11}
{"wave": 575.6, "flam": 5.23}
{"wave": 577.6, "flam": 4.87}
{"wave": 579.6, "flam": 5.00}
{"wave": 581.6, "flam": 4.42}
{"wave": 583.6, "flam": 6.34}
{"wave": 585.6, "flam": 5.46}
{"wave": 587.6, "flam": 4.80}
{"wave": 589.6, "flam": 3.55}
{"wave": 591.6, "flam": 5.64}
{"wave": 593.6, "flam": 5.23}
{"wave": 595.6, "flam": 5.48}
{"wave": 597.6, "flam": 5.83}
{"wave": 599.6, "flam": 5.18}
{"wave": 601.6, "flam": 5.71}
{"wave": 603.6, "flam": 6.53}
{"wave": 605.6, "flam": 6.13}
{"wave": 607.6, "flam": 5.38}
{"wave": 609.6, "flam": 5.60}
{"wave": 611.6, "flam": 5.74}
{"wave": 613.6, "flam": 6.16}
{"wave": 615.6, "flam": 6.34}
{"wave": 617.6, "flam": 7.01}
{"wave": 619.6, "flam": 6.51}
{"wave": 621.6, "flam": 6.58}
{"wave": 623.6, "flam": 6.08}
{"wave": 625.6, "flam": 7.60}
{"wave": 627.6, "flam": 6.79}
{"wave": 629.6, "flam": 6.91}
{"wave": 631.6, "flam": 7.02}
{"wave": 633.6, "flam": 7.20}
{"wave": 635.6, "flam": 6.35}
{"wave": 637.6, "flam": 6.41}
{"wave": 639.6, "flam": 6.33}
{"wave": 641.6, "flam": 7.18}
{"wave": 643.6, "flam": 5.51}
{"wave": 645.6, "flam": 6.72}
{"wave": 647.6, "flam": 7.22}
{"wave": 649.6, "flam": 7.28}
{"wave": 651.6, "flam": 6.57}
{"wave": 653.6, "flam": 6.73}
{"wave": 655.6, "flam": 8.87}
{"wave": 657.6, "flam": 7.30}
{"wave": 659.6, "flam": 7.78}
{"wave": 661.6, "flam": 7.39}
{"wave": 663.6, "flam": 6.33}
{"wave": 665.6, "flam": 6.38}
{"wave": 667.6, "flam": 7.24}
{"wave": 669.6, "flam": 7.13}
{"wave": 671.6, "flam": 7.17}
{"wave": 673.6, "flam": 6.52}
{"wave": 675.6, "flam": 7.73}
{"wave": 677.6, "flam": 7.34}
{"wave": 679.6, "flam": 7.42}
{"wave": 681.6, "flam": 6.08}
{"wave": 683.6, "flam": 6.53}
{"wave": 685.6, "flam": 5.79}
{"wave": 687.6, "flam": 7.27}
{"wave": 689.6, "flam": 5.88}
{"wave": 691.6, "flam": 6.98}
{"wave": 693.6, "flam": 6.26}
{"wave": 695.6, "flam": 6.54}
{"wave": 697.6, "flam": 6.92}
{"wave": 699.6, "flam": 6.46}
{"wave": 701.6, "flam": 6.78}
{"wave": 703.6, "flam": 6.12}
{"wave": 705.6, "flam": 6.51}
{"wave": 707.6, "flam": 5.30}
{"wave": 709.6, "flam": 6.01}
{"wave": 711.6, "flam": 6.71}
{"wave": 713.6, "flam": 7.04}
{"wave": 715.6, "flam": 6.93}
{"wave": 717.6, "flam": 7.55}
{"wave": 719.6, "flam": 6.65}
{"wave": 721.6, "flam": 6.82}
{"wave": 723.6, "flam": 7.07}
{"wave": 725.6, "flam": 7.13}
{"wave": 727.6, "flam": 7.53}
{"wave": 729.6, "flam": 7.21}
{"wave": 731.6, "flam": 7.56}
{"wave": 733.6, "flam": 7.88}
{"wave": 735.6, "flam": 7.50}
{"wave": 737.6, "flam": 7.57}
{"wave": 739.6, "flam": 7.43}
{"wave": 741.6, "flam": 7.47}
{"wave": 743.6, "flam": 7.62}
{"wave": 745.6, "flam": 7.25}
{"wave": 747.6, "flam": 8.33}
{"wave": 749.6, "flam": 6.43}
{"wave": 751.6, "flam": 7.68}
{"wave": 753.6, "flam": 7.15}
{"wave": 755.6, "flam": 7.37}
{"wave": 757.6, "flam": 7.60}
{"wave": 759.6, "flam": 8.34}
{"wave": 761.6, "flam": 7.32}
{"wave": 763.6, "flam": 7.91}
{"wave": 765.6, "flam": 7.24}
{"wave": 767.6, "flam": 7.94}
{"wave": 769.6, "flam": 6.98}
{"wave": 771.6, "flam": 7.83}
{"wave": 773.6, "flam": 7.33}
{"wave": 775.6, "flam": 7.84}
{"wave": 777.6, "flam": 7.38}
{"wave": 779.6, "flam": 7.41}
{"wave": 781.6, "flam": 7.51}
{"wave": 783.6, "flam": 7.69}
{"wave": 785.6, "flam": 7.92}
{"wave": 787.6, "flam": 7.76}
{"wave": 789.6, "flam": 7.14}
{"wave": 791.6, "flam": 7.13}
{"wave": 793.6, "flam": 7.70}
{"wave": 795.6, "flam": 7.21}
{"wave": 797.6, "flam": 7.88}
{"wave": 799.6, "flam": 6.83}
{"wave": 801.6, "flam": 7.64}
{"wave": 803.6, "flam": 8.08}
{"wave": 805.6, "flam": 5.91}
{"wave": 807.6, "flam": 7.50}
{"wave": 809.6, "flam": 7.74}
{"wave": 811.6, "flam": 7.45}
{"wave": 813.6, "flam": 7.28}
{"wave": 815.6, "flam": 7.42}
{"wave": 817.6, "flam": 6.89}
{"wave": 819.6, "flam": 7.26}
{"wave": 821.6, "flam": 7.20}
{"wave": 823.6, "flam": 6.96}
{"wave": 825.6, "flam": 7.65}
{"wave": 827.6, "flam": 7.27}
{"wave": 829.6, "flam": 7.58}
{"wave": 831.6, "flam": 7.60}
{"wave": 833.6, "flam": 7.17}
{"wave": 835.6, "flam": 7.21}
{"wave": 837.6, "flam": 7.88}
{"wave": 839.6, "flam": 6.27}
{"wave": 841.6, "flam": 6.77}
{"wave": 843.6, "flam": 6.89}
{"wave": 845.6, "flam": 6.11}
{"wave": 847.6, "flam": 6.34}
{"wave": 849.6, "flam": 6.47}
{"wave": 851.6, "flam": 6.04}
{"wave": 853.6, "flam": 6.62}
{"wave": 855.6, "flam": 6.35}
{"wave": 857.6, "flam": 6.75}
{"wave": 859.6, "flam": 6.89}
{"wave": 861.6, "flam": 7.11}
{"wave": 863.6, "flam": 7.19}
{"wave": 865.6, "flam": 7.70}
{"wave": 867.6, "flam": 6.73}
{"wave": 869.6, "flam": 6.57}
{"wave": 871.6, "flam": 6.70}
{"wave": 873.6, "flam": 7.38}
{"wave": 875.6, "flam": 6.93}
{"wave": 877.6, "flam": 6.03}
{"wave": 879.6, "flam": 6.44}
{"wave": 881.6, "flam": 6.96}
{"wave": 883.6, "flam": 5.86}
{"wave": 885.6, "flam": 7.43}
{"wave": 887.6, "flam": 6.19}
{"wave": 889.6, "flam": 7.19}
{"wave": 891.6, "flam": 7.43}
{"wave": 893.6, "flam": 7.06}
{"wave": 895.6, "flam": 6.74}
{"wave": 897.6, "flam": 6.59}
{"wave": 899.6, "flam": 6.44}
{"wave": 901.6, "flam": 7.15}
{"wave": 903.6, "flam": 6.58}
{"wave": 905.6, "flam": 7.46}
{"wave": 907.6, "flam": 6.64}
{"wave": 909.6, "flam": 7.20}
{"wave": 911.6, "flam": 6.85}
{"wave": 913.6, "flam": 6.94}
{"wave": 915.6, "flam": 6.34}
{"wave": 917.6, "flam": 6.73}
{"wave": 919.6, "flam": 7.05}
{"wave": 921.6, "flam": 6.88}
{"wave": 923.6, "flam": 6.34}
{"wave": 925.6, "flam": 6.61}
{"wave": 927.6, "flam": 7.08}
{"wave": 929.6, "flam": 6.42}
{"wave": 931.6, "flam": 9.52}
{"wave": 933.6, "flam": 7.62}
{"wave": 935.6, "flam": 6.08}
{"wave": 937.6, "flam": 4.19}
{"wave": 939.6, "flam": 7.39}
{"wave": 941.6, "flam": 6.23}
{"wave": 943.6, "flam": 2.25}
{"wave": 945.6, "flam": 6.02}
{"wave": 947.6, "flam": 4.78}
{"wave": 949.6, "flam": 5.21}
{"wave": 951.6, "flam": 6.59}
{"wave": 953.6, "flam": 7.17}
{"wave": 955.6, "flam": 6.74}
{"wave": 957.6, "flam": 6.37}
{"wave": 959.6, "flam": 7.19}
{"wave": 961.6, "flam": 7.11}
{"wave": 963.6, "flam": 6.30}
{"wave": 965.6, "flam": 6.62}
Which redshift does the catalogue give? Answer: 0.367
